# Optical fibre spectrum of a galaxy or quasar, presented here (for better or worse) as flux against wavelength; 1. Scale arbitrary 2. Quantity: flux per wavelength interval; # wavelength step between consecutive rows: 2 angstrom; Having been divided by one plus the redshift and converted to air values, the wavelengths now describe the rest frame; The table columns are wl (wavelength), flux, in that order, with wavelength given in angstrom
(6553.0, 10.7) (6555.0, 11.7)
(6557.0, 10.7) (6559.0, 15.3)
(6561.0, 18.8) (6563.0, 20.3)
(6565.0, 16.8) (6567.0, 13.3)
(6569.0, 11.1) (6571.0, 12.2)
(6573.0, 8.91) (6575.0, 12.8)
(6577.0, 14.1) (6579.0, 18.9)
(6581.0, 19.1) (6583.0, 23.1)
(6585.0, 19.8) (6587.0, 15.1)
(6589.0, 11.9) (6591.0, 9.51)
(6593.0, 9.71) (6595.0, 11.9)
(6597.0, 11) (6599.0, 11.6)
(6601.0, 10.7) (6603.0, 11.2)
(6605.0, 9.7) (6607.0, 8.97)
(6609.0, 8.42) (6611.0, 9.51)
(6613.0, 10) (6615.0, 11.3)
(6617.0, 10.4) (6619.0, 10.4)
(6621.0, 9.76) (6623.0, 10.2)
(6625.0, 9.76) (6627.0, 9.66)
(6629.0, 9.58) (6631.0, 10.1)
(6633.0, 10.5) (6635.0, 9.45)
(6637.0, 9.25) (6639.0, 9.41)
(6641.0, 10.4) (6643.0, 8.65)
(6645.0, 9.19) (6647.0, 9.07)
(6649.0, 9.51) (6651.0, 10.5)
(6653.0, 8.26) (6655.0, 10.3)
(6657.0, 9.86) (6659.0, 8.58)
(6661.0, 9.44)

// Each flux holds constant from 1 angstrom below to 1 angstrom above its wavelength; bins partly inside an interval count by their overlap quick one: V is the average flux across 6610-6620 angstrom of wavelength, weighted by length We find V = 10.3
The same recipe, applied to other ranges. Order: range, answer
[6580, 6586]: 20.7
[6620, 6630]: 9.79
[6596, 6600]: 11.3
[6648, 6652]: 10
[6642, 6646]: 8.92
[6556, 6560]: 13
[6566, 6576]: 11.7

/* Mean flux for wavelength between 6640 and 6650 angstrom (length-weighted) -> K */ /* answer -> 9.36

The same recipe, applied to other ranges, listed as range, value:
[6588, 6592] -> 10.7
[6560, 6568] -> 17.3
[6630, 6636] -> 10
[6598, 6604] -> 11.2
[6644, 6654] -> 9.31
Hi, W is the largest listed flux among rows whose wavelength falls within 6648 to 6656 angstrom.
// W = 10.5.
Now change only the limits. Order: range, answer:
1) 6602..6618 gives 11.3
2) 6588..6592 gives 11.9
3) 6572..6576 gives 12.8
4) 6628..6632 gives 10.1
